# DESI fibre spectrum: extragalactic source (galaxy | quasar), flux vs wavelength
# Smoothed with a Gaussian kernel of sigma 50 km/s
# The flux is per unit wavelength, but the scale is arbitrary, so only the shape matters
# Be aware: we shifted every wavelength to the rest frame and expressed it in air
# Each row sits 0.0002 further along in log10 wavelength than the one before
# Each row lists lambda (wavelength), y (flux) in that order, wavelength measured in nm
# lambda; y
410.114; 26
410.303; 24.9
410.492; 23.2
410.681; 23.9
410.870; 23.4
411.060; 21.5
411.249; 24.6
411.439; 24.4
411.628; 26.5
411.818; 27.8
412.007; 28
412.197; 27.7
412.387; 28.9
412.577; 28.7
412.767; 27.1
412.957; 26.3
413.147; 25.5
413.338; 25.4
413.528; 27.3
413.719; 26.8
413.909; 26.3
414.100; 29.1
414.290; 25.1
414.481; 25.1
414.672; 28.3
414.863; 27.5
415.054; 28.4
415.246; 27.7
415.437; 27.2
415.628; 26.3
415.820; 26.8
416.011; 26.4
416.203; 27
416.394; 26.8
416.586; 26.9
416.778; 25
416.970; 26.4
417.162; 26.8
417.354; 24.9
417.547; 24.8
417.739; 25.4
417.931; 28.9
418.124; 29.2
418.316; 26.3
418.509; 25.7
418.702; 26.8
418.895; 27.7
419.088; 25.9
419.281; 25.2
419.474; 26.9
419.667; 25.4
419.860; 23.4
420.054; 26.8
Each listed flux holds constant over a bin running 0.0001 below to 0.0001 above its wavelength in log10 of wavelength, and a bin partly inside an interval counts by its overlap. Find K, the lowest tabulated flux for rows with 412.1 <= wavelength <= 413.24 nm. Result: 25.5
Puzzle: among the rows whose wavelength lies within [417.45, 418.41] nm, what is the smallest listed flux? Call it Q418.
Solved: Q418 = 24.8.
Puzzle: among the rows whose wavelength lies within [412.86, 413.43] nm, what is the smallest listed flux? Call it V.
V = 25.4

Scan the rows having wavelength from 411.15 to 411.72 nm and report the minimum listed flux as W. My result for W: 24.4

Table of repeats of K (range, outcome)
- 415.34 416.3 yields 26.3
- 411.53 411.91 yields 26.5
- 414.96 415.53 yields 27.2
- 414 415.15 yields 25.1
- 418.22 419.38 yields 25.2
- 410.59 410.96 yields 23.4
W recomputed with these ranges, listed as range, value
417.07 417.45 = 24.9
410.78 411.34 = 21.5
